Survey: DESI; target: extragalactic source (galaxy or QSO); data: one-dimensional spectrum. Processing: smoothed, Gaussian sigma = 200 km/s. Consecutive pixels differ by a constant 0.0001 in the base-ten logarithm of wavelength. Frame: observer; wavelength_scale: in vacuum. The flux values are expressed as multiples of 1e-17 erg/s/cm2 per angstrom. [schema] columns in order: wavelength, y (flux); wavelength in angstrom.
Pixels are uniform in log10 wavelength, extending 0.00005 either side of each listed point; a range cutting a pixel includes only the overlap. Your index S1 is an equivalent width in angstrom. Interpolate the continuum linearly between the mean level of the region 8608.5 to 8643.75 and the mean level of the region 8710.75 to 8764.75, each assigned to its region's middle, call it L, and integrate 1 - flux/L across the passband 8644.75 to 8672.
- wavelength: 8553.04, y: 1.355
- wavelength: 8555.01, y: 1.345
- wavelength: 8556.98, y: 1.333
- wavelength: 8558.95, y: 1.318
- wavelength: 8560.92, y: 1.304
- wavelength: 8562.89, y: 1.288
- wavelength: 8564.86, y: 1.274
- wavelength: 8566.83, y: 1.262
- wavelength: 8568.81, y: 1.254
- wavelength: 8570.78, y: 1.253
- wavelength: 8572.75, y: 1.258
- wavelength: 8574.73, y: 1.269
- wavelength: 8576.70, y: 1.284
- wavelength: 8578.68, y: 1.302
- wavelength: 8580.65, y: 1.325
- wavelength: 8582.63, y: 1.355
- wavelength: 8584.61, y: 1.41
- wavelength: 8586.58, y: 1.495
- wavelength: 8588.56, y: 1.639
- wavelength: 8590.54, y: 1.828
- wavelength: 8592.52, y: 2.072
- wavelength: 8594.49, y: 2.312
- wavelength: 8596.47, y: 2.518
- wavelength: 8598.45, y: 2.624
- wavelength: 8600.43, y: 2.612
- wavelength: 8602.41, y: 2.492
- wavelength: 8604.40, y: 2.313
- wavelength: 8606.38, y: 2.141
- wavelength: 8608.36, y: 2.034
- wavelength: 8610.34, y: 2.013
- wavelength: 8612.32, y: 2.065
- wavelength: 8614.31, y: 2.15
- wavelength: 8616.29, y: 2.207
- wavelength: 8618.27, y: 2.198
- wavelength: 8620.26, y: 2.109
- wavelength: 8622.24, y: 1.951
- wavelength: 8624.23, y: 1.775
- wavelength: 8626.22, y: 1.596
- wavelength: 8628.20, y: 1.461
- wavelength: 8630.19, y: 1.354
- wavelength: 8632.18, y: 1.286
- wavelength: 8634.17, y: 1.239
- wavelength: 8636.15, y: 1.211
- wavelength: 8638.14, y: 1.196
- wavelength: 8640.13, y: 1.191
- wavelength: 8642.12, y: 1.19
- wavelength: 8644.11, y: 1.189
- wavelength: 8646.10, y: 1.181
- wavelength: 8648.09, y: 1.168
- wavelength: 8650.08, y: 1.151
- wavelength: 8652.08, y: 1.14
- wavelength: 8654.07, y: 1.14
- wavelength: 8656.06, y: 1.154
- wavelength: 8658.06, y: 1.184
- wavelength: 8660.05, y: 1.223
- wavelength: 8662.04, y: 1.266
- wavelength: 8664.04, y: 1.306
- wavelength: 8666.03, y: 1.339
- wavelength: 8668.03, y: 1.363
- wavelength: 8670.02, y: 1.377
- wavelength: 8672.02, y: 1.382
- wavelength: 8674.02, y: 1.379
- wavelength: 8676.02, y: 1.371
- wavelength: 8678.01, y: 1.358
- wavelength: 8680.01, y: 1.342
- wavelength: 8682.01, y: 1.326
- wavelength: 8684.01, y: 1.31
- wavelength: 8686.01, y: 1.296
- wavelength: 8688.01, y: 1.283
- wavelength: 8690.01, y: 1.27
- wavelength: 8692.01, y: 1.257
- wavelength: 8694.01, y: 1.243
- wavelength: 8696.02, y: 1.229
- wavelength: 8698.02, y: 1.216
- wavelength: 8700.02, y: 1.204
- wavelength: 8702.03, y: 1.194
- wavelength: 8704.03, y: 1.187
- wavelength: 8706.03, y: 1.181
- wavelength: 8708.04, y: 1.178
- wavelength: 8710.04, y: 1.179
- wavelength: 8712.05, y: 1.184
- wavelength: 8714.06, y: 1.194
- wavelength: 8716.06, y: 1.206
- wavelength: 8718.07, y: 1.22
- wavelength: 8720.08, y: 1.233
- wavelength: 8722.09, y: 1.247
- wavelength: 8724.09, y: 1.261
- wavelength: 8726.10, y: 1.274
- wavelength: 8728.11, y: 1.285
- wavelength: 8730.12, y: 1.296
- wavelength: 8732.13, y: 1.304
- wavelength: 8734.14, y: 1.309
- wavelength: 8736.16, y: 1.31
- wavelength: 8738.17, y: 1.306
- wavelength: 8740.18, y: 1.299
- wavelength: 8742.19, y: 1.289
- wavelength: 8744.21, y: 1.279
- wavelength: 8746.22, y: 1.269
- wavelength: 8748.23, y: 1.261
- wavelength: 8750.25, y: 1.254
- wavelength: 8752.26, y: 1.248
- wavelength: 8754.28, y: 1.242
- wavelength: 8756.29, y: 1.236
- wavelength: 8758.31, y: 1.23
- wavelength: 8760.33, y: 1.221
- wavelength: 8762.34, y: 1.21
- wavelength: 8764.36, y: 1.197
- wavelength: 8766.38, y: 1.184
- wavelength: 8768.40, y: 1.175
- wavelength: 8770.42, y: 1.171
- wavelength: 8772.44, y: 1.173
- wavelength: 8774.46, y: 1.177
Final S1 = 5.4 angstrom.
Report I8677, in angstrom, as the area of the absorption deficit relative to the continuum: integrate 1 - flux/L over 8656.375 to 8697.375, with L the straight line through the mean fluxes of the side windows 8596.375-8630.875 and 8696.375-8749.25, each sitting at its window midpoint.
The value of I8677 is 7.5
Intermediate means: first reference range 2.08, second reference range 1.24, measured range 1.3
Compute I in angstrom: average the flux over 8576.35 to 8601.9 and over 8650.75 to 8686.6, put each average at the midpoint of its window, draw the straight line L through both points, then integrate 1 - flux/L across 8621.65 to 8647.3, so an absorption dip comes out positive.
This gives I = 3.0 angstrom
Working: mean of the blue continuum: 1.86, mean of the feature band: 1.36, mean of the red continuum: 1.29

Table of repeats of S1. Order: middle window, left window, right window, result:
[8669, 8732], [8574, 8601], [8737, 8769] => 6.7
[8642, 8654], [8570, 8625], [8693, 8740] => 3.3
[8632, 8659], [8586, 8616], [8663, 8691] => 7.9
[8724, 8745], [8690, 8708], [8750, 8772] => -1.4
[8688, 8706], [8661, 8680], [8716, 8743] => 1.2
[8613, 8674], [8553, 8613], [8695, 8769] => 3.6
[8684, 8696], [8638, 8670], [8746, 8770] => -0.5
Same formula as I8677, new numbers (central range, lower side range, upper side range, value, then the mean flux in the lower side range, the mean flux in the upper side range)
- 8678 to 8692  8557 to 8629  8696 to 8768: 1.1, 1.77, 1.24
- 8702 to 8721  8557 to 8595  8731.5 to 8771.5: 1.4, 1.43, 1.25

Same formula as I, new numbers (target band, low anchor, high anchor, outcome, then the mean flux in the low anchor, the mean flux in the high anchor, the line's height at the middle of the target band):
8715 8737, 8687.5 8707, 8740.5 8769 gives -0.6 angstrom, 1.23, 1.24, 1.23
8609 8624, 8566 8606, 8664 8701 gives -4.4 angstrom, 1.75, 1.31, 1.61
